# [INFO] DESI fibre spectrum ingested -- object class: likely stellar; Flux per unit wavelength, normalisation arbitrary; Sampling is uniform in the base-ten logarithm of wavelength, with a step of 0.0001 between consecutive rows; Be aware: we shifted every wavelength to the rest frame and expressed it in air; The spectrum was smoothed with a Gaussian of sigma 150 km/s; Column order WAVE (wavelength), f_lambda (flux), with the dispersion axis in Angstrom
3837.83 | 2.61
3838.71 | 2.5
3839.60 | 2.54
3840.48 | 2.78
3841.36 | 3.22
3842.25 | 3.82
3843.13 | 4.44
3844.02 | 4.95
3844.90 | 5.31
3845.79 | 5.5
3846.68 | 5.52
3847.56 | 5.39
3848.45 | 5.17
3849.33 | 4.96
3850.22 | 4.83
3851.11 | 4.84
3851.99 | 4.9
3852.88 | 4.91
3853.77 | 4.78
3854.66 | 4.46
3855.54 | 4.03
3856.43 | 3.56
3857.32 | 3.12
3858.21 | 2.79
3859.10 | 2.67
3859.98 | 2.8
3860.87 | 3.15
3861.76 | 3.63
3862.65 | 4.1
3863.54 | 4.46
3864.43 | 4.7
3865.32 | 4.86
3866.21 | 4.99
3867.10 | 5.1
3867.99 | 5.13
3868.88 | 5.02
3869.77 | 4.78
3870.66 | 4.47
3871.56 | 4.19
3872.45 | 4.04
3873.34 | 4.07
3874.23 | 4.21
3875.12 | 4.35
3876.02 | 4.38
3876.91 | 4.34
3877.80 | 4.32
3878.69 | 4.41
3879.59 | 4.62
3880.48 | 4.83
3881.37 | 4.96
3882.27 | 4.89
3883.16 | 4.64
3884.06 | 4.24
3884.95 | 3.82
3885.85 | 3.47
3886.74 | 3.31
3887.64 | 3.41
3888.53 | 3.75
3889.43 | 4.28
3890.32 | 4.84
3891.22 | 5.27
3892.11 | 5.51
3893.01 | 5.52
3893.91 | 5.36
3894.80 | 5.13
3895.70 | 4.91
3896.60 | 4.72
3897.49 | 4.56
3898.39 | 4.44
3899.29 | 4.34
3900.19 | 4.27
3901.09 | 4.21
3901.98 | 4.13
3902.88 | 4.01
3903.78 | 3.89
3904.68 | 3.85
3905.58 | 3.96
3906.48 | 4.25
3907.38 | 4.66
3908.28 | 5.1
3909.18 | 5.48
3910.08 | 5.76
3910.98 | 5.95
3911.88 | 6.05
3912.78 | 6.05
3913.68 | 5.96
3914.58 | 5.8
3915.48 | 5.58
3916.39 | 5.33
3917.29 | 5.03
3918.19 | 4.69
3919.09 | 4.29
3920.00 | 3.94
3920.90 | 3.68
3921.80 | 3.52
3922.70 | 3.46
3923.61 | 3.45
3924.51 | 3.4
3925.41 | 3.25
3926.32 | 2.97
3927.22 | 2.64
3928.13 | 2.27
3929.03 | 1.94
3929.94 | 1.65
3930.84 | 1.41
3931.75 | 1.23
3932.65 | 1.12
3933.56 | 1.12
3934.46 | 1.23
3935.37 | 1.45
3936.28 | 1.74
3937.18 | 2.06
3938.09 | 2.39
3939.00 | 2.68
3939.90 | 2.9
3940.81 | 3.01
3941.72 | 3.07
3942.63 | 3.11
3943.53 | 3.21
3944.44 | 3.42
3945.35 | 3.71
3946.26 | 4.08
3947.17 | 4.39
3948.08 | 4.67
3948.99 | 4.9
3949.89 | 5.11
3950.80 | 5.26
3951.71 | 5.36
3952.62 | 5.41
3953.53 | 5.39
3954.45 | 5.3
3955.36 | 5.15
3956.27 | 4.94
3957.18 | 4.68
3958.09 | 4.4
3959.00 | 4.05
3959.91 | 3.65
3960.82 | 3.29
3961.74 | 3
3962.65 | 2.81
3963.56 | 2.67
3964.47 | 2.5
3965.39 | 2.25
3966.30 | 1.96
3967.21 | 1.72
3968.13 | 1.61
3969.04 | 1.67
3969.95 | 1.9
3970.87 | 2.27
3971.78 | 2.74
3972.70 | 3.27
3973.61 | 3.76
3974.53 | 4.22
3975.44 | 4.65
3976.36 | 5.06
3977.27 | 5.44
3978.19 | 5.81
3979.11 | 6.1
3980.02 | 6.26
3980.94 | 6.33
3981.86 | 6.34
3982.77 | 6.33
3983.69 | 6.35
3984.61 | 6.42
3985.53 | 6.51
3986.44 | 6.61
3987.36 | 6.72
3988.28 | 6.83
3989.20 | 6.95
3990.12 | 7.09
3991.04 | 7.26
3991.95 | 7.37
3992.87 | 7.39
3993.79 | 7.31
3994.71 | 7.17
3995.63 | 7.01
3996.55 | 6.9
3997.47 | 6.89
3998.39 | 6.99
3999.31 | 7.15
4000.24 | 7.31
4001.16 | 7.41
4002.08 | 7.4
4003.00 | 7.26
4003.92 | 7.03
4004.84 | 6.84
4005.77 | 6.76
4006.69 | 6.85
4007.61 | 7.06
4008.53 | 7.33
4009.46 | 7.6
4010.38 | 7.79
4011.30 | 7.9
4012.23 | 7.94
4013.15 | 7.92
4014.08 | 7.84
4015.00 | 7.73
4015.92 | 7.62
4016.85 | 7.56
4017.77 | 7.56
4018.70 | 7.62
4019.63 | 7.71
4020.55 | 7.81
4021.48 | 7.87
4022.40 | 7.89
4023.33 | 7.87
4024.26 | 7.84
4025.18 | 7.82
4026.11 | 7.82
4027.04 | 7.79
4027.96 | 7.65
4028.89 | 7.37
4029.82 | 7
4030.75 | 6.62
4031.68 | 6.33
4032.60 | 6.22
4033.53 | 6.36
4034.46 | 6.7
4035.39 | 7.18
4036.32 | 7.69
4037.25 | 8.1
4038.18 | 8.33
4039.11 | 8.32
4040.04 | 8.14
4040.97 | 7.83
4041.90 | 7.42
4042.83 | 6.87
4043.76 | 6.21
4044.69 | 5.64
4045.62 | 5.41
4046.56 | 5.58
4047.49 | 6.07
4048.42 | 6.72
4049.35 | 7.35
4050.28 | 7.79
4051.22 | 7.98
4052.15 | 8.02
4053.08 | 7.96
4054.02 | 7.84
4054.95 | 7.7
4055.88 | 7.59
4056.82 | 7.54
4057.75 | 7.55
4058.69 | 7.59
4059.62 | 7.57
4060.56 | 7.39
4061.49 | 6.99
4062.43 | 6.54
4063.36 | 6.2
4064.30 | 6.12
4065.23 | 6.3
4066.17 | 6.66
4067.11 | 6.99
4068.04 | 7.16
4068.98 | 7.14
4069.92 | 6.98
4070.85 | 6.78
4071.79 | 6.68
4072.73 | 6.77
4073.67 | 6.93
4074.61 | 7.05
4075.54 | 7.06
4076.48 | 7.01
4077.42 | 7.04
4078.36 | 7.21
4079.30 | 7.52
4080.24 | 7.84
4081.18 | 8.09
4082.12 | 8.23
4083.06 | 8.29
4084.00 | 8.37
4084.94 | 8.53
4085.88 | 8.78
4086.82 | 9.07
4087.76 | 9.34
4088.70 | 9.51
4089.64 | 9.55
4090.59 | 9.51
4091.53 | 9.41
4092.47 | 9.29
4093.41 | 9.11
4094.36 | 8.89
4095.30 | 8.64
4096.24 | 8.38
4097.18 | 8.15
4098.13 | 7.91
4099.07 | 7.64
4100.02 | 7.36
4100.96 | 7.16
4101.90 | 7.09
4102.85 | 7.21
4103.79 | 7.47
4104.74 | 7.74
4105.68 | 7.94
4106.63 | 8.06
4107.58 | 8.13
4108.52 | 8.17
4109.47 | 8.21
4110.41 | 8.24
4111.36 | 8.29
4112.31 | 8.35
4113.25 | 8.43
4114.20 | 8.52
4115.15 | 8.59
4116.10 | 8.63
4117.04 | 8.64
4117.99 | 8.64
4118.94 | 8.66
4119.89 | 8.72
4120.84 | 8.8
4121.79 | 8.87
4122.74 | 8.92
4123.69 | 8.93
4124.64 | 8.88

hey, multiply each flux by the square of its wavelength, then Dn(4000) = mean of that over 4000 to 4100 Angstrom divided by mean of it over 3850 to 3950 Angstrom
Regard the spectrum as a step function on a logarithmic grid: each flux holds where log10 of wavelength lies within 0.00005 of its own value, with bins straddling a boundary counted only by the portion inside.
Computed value 2.0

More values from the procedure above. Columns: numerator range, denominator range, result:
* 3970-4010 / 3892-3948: 1.72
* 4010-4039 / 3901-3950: 2.17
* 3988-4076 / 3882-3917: 1.63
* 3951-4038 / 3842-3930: 1.47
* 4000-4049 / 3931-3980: 2.18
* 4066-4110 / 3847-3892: 2.04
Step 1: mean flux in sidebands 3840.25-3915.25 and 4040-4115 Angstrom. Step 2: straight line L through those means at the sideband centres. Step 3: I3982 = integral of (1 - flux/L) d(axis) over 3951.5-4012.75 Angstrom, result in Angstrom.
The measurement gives 6.8 Angstrom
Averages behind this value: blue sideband 4.53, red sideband 7.65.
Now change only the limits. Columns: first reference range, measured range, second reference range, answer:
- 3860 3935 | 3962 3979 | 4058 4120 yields 7.4 Angstrom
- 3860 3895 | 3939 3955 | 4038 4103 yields 3.9 Angstrom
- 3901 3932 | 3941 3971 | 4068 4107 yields 7.7 Angstrom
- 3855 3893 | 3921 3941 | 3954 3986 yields 8.9 Angstrom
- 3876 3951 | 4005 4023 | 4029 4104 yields -3.7 Angstrom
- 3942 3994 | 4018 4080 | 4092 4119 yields -4.6 Angstrom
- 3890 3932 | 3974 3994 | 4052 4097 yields -1.5 Angstrom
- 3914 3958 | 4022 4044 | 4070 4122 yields -3.7 Angstrom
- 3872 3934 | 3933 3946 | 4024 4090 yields 6.4 Angstrom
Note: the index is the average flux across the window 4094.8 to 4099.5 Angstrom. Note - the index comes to 8.16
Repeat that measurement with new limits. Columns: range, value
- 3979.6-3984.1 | 6.32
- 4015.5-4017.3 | 7.57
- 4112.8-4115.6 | 8.5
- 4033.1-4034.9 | 6.53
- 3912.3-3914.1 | 6.01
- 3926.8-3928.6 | 2.44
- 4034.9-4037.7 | 7.64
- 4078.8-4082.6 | 7.91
